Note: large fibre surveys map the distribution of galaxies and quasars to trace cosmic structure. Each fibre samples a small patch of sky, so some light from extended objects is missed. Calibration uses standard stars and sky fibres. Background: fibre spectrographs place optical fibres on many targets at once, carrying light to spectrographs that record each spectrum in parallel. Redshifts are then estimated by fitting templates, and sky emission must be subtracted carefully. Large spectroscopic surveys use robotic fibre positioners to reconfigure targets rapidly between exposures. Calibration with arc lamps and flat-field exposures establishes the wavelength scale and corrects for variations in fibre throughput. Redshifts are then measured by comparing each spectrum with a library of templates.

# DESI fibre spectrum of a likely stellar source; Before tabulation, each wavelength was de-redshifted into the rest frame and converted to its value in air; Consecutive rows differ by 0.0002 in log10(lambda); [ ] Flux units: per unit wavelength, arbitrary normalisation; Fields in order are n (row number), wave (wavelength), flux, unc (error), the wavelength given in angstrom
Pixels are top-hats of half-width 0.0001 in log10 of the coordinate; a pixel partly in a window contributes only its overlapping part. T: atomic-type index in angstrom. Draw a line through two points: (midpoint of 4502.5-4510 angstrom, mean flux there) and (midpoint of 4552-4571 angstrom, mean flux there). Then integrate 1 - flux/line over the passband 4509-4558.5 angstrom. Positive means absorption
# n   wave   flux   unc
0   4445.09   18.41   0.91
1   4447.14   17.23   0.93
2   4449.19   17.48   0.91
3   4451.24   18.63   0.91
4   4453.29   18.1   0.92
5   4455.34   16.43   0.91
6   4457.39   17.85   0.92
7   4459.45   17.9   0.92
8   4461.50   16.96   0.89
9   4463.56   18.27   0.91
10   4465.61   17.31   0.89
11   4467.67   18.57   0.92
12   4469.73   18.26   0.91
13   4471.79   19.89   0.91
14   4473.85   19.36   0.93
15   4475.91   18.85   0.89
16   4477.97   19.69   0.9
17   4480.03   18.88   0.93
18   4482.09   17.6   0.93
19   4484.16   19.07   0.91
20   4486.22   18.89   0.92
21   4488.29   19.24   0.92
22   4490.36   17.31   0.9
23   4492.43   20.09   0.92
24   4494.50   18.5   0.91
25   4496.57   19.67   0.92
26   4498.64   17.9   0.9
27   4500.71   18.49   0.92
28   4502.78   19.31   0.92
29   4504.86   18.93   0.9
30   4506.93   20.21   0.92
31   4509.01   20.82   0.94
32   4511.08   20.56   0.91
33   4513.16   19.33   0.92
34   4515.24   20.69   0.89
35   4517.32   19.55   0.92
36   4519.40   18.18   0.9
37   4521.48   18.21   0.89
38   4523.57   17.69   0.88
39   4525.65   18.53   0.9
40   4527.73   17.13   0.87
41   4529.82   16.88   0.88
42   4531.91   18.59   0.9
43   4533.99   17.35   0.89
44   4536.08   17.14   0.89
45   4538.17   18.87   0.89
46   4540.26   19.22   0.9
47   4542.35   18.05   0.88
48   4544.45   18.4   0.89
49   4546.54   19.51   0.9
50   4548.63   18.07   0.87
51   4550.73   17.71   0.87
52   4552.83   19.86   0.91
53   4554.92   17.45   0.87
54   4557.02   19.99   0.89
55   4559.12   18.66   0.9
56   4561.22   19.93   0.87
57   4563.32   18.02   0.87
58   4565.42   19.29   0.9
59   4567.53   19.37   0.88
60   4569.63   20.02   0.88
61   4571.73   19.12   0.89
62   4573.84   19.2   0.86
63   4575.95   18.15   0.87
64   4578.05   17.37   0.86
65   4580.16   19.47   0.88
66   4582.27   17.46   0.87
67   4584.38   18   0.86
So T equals 2.3 angstrom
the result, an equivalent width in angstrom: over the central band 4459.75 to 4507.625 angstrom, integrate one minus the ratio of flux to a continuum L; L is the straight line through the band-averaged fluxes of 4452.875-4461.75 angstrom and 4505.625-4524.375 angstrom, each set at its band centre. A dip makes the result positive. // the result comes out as -0.9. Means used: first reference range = 17.4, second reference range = 19.5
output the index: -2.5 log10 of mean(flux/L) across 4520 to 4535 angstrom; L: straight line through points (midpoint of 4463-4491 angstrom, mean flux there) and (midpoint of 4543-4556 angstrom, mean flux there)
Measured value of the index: 0.05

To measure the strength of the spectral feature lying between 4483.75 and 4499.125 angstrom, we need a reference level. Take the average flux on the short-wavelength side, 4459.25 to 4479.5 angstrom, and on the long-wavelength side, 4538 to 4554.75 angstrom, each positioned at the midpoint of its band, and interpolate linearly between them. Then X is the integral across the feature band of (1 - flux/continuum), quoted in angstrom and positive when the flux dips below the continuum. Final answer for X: -0.24 angstrom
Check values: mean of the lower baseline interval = 18.5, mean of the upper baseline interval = 18.6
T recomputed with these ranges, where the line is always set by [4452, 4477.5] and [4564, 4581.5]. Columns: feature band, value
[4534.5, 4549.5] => 0.24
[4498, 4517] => -1.16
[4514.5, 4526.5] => -0.12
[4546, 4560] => 0.07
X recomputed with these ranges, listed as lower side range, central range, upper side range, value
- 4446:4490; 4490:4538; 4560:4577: -0.23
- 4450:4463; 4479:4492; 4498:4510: 0.07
